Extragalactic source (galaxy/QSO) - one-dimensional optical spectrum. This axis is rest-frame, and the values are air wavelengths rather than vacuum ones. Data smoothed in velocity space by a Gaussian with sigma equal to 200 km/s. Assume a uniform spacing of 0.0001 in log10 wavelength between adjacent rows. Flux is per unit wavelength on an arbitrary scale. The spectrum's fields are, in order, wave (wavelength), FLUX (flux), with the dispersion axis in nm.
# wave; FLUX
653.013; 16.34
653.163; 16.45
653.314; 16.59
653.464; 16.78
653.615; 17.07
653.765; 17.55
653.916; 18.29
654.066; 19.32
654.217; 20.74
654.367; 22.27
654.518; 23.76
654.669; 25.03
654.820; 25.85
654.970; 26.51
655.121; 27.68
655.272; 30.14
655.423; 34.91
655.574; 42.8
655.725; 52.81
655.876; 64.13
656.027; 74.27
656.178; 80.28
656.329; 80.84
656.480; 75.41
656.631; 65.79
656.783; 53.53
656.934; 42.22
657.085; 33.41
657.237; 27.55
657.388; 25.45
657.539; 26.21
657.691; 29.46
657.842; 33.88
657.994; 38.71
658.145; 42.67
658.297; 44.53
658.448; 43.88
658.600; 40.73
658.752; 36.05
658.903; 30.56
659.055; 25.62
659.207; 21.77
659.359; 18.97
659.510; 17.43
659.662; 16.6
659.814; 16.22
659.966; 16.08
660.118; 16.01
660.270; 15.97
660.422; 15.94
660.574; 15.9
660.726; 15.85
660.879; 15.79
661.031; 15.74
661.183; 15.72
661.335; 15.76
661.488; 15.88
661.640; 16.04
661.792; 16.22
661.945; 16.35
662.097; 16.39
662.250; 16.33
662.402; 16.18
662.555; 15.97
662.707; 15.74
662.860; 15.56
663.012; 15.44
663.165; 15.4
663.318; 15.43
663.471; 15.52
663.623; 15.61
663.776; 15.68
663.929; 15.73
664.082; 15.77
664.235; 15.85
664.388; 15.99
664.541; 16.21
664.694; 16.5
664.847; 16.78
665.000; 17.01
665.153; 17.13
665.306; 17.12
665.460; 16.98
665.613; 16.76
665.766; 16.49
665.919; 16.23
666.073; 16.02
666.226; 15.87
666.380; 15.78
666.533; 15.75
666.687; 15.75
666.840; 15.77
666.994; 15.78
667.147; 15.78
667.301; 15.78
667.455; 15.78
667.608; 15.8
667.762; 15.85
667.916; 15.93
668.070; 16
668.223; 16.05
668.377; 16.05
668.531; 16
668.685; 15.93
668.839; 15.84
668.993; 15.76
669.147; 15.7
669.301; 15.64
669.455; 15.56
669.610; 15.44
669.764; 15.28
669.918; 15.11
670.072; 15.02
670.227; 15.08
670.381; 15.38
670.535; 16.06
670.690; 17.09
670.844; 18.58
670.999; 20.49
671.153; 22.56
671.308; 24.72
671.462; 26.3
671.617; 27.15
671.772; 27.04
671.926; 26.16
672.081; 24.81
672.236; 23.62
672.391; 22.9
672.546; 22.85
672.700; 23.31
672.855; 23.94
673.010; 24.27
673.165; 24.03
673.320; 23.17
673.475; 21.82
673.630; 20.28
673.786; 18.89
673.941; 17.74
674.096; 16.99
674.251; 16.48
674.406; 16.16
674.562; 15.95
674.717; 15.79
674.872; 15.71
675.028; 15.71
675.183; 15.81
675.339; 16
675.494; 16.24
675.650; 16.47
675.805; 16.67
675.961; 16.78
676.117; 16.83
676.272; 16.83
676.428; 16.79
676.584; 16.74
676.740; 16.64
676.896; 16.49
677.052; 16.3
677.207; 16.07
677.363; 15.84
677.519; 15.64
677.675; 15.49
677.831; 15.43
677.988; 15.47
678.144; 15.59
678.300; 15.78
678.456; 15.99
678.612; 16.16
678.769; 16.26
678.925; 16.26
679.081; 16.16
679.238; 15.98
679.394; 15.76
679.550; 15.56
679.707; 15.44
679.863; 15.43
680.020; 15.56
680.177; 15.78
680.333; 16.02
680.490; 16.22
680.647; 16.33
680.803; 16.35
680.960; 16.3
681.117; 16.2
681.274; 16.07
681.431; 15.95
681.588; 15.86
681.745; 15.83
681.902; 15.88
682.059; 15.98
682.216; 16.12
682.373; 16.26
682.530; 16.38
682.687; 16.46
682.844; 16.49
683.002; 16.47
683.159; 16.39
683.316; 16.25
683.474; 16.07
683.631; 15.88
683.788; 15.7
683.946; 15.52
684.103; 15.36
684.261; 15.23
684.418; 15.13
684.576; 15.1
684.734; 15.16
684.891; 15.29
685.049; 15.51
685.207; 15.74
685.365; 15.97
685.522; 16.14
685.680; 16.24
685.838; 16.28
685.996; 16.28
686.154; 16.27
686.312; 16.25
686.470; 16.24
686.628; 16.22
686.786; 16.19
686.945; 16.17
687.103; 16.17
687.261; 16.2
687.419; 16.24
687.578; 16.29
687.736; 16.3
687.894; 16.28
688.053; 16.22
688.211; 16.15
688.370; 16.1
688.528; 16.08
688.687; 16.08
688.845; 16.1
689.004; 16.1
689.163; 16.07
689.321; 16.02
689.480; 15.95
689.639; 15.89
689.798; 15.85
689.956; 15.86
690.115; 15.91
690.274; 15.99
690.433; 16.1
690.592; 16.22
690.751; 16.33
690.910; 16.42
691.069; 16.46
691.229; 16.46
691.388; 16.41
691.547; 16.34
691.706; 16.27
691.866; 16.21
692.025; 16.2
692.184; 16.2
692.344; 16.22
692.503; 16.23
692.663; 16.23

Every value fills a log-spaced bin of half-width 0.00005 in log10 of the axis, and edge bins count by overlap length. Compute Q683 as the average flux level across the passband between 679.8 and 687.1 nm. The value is 16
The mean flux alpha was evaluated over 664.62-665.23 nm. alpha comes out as 16.9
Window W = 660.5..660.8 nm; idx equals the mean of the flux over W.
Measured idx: 15.9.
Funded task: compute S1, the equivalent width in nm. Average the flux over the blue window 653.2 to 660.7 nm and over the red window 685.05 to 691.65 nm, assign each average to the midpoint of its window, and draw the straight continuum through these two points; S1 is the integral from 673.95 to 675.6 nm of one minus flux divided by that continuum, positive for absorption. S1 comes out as 0.51 nm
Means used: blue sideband 32.9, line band 16.2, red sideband 16.2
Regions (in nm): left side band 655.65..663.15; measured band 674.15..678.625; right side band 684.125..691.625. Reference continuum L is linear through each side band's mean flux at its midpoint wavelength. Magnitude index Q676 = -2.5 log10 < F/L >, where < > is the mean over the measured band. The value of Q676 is 0.33 mag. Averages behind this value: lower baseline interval 30.3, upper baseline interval 16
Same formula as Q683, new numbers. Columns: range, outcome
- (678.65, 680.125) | 15.8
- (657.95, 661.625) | 23.4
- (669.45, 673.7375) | 21.1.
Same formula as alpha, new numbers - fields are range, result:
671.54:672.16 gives 26.3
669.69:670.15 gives 15.1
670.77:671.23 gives 20.6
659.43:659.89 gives 16.8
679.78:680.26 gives 15.6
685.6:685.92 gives 16.2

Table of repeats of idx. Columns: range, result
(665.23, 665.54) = 17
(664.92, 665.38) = 17.1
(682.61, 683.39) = 16.4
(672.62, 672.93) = 23.7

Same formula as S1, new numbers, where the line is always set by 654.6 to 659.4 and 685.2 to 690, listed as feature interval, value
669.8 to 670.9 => 0.52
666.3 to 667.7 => 0.73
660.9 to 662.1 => 0.69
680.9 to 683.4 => 0.54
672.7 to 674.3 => 0.40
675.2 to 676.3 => 0.40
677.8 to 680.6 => 0.88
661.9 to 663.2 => 0.74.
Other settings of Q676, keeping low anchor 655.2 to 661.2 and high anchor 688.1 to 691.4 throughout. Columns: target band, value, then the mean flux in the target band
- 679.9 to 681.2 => 0.33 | 16.1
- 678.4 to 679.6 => 0.38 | 16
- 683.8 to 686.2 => 0.21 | 15.7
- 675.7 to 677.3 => 0.41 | 16.6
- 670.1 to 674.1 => 0.23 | 21.7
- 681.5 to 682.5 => 0.29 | 16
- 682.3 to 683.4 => 0.23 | 16.4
